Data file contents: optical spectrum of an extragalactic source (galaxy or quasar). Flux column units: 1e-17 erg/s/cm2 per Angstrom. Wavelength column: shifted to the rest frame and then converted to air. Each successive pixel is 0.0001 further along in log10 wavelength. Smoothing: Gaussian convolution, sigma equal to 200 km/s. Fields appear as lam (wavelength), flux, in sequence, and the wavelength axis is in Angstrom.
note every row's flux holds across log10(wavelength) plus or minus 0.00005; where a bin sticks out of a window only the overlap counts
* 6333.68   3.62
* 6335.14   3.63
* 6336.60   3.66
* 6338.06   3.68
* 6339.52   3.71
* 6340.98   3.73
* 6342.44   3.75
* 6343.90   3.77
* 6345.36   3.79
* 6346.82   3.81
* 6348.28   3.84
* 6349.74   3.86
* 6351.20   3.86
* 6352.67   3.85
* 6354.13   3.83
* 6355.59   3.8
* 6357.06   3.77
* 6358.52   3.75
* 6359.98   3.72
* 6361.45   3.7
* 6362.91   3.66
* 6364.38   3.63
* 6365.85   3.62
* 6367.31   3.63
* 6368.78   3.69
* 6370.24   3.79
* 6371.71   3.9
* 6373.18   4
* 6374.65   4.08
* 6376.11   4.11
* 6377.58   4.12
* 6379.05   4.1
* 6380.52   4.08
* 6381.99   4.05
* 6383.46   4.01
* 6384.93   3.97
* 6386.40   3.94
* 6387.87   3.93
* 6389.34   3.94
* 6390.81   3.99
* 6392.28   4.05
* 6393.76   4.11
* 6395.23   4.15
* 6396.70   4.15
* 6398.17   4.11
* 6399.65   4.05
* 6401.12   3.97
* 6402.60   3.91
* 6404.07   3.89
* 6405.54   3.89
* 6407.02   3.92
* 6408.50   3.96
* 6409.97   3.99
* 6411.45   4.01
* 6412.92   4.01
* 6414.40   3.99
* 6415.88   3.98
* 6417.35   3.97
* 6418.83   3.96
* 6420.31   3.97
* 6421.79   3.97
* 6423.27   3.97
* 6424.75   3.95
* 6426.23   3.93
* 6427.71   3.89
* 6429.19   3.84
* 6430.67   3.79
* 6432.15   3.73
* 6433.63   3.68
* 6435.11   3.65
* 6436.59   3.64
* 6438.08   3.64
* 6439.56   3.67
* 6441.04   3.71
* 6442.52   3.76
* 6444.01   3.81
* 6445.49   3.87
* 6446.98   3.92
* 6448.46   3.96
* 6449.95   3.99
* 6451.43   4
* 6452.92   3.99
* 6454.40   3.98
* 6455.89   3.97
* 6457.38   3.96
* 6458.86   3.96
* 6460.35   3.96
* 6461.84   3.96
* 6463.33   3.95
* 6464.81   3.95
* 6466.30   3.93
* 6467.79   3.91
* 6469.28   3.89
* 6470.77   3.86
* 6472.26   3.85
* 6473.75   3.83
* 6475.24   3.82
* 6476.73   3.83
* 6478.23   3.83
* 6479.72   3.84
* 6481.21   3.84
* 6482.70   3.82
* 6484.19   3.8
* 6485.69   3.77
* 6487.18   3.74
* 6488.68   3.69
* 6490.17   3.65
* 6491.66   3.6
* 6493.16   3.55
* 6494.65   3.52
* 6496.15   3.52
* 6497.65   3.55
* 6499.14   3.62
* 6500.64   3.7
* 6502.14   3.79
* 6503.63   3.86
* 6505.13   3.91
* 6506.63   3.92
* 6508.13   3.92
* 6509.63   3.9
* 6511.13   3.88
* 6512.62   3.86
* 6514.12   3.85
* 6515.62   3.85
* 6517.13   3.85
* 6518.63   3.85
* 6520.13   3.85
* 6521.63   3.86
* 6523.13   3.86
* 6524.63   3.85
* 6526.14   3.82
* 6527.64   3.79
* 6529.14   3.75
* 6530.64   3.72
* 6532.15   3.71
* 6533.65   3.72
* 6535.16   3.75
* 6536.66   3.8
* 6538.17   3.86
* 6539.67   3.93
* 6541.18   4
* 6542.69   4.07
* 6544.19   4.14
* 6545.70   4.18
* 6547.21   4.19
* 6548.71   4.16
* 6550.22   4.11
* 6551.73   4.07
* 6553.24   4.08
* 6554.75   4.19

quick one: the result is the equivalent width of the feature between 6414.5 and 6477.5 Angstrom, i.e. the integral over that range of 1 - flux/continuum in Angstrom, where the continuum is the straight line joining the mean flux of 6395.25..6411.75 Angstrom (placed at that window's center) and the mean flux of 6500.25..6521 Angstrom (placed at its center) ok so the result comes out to 1.0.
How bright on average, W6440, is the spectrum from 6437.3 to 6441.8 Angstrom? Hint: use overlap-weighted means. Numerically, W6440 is 3.67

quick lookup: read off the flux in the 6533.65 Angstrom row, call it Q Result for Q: 3.72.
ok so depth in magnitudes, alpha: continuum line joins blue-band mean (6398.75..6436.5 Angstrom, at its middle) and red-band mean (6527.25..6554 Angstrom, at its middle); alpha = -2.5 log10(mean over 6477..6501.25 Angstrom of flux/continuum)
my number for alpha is 0.07 mag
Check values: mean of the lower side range 3.91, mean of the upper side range 3.95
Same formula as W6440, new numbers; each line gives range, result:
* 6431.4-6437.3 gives 3.68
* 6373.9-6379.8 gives 4.1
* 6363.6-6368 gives 3.62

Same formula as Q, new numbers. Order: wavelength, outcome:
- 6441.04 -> 3.71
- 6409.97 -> 3.99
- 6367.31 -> 3.63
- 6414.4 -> 3.99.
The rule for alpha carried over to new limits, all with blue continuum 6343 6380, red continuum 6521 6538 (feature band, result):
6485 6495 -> 0.04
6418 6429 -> -0.04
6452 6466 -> -0.04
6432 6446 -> 0.03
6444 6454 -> -0.04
